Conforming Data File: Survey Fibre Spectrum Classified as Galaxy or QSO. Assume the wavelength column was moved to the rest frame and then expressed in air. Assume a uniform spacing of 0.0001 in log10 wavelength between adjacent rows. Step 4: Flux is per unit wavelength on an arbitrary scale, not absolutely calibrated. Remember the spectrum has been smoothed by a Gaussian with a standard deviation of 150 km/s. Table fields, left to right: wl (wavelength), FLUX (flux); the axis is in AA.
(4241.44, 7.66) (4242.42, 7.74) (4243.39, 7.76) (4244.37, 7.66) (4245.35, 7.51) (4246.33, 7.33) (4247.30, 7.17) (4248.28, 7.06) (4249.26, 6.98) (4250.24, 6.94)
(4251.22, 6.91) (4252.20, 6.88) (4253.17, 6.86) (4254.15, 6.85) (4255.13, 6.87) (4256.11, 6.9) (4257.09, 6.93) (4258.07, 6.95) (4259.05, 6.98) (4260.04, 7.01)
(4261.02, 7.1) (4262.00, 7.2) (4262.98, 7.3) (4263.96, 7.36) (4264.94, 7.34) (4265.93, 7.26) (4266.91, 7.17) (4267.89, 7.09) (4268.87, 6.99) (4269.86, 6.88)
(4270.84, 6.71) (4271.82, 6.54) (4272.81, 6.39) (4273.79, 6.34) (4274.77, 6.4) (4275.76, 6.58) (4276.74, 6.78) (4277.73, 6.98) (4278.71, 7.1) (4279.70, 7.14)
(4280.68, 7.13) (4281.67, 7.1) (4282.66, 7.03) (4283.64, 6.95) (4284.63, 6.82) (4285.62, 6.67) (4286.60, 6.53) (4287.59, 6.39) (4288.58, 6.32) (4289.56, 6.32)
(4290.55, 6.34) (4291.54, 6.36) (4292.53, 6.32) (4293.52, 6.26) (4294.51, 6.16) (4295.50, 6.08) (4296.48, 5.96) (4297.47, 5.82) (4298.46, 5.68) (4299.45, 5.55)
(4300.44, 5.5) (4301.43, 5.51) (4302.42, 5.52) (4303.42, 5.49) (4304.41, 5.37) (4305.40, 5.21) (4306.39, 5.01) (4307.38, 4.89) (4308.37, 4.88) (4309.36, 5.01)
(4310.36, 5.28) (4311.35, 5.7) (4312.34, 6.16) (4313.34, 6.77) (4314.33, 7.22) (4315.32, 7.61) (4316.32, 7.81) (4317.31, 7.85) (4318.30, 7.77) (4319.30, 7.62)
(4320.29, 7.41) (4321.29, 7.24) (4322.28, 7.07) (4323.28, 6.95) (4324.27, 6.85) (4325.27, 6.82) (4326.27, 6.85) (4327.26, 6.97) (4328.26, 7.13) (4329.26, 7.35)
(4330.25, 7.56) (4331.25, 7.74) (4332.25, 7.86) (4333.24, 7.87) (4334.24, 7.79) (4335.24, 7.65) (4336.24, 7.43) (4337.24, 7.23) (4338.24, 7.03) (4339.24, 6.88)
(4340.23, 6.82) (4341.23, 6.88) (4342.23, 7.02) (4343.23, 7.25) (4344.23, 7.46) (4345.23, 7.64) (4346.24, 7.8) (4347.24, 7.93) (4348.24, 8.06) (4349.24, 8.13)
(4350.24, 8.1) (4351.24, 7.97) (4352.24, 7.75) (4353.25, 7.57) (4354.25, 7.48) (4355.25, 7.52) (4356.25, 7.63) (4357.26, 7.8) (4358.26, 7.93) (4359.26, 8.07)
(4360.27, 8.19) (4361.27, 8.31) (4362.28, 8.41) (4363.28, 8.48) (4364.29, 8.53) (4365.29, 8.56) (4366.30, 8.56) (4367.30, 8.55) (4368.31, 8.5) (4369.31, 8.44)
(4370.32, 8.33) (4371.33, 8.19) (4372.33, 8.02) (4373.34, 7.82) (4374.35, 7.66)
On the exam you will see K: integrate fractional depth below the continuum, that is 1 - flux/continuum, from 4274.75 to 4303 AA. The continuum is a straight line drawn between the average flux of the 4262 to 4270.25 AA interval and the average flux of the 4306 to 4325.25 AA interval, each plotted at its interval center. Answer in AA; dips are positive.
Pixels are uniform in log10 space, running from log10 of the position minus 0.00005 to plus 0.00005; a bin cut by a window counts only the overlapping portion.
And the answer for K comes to 2.2 AA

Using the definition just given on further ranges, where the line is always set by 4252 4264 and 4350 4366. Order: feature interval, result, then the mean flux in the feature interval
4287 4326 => 6.5 AA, 6.26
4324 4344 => 1.3 AA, 7.26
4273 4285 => 0.6 AA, 6.85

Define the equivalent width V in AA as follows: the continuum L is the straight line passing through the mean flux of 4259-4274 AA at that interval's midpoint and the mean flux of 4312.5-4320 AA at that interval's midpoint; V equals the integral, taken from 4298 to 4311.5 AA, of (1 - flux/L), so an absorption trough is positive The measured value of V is 3.7 AA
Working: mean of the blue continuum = 6.99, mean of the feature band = 5.32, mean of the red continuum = 7.46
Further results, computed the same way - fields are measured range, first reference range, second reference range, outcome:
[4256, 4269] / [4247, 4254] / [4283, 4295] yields -0.6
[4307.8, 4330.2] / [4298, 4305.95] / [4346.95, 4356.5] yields -2.0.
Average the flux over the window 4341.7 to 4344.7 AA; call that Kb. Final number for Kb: 7.24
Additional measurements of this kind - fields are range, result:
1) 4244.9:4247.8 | 7.34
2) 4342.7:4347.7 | 7.6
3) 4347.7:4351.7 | 8.08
